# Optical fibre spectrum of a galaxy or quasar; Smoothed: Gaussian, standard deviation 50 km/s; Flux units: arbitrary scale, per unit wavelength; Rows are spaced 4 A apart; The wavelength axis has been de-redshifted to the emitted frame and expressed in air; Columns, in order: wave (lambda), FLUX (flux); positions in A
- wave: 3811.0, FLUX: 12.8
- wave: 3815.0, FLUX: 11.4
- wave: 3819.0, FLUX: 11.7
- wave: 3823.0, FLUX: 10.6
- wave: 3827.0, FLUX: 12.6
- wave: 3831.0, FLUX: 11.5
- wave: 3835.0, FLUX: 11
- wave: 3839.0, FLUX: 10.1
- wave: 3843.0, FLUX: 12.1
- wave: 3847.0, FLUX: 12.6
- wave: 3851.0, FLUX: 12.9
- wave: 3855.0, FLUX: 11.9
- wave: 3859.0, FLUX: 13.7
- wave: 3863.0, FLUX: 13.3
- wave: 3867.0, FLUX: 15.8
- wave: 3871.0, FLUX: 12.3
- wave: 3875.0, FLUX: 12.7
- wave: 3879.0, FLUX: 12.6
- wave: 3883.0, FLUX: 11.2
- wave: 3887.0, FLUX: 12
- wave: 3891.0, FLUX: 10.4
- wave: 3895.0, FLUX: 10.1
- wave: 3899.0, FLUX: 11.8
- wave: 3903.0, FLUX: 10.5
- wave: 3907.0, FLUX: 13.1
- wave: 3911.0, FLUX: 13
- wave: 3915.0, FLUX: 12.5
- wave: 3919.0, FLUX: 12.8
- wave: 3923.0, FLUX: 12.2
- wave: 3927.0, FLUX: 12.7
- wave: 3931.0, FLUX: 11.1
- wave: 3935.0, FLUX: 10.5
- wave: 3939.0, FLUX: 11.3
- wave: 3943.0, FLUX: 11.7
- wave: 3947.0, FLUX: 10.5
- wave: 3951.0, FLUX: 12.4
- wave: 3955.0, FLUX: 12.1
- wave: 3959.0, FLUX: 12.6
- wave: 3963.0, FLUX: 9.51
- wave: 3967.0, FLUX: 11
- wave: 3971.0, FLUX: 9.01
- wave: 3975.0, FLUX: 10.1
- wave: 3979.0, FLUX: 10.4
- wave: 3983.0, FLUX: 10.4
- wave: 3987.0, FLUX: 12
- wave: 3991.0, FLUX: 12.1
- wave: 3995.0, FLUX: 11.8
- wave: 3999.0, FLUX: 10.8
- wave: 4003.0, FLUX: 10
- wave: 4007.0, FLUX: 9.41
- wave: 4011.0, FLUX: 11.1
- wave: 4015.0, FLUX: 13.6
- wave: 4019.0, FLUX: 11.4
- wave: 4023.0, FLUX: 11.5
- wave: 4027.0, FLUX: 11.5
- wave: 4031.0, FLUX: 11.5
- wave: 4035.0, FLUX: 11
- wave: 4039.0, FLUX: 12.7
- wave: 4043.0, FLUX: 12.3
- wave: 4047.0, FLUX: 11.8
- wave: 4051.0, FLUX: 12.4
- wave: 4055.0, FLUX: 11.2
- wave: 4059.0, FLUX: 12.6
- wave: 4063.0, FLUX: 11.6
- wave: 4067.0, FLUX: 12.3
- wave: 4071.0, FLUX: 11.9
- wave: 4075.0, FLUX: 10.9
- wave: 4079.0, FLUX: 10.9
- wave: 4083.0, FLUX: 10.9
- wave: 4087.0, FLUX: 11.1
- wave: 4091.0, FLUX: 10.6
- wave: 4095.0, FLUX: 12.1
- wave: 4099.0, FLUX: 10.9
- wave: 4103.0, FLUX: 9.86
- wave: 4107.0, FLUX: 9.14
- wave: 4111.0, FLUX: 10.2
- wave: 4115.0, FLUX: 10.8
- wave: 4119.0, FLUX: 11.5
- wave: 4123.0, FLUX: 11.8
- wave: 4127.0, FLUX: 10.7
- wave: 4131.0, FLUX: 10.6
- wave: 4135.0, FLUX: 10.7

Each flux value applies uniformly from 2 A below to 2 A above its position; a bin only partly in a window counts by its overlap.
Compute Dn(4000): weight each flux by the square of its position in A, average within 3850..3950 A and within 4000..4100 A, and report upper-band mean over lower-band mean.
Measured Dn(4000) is 1.0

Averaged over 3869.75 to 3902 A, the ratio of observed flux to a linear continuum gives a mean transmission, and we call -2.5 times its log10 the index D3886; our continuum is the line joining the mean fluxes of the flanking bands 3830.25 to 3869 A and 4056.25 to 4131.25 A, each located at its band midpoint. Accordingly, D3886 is 0.07 mag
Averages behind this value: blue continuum 12.5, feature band 11.6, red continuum 11.1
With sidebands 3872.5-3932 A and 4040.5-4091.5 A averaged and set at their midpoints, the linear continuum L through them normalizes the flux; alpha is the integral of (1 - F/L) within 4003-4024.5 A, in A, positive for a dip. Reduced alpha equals 0.8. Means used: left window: 11.9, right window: 11.6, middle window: 11.3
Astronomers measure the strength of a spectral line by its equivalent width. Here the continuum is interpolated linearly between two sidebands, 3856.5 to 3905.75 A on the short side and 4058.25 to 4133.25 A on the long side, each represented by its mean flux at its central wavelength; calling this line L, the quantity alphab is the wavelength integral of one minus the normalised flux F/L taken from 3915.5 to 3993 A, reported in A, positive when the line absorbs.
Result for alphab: 3.34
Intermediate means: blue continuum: 12.2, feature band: 11.3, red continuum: 11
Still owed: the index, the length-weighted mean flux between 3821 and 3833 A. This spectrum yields 11.6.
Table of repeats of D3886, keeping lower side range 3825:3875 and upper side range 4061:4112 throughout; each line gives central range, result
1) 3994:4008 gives 0.10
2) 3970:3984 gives 0.17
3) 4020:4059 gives -0.05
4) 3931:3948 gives 0.08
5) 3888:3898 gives 0.16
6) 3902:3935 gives -0.01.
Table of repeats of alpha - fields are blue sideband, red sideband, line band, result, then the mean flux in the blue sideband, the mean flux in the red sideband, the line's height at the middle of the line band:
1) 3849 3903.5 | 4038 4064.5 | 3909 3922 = -0.5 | 12.3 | 12.1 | 12.2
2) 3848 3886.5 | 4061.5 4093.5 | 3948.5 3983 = 3.7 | 12.9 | 11.3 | 12.1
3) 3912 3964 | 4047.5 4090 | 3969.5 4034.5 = 3.4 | 11.8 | 11.6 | 11.7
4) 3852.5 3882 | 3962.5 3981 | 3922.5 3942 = -0.5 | 13.1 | 10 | 11.2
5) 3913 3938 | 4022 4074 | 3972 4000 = 2.1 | 11.9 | 11.9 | 11.9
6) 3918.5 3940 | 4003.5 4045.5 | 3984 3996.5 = -0.3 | 11.7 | 11.5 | 11.6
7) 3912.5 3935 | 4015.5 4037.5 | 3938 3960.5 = 0.4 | 12.1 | 11.6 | 12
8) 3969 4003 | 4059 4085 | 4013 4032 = -1.4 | 10.8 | 11.5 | 11.1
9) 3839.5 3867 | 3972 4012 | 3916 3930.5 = -0.8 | 12.8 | 10.8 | 11.8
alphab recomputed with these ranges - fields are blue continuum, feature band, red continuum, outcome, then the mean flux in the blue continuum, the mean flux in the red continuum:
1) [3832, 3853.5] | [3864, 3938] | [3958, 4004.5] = -4.9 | 11.7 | 10.8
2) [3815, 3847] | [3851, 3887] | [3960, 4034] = -4.9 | 11.4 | 11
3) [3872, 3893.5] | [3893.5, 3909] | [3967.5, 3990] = 0.1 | 11.8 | 10.5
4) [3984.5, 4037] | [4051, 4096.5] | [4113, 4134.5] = -1.3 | 11.4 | 11.1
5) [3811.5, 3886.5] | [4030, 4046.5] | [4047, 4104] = -0.5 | 12.2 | 11.4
